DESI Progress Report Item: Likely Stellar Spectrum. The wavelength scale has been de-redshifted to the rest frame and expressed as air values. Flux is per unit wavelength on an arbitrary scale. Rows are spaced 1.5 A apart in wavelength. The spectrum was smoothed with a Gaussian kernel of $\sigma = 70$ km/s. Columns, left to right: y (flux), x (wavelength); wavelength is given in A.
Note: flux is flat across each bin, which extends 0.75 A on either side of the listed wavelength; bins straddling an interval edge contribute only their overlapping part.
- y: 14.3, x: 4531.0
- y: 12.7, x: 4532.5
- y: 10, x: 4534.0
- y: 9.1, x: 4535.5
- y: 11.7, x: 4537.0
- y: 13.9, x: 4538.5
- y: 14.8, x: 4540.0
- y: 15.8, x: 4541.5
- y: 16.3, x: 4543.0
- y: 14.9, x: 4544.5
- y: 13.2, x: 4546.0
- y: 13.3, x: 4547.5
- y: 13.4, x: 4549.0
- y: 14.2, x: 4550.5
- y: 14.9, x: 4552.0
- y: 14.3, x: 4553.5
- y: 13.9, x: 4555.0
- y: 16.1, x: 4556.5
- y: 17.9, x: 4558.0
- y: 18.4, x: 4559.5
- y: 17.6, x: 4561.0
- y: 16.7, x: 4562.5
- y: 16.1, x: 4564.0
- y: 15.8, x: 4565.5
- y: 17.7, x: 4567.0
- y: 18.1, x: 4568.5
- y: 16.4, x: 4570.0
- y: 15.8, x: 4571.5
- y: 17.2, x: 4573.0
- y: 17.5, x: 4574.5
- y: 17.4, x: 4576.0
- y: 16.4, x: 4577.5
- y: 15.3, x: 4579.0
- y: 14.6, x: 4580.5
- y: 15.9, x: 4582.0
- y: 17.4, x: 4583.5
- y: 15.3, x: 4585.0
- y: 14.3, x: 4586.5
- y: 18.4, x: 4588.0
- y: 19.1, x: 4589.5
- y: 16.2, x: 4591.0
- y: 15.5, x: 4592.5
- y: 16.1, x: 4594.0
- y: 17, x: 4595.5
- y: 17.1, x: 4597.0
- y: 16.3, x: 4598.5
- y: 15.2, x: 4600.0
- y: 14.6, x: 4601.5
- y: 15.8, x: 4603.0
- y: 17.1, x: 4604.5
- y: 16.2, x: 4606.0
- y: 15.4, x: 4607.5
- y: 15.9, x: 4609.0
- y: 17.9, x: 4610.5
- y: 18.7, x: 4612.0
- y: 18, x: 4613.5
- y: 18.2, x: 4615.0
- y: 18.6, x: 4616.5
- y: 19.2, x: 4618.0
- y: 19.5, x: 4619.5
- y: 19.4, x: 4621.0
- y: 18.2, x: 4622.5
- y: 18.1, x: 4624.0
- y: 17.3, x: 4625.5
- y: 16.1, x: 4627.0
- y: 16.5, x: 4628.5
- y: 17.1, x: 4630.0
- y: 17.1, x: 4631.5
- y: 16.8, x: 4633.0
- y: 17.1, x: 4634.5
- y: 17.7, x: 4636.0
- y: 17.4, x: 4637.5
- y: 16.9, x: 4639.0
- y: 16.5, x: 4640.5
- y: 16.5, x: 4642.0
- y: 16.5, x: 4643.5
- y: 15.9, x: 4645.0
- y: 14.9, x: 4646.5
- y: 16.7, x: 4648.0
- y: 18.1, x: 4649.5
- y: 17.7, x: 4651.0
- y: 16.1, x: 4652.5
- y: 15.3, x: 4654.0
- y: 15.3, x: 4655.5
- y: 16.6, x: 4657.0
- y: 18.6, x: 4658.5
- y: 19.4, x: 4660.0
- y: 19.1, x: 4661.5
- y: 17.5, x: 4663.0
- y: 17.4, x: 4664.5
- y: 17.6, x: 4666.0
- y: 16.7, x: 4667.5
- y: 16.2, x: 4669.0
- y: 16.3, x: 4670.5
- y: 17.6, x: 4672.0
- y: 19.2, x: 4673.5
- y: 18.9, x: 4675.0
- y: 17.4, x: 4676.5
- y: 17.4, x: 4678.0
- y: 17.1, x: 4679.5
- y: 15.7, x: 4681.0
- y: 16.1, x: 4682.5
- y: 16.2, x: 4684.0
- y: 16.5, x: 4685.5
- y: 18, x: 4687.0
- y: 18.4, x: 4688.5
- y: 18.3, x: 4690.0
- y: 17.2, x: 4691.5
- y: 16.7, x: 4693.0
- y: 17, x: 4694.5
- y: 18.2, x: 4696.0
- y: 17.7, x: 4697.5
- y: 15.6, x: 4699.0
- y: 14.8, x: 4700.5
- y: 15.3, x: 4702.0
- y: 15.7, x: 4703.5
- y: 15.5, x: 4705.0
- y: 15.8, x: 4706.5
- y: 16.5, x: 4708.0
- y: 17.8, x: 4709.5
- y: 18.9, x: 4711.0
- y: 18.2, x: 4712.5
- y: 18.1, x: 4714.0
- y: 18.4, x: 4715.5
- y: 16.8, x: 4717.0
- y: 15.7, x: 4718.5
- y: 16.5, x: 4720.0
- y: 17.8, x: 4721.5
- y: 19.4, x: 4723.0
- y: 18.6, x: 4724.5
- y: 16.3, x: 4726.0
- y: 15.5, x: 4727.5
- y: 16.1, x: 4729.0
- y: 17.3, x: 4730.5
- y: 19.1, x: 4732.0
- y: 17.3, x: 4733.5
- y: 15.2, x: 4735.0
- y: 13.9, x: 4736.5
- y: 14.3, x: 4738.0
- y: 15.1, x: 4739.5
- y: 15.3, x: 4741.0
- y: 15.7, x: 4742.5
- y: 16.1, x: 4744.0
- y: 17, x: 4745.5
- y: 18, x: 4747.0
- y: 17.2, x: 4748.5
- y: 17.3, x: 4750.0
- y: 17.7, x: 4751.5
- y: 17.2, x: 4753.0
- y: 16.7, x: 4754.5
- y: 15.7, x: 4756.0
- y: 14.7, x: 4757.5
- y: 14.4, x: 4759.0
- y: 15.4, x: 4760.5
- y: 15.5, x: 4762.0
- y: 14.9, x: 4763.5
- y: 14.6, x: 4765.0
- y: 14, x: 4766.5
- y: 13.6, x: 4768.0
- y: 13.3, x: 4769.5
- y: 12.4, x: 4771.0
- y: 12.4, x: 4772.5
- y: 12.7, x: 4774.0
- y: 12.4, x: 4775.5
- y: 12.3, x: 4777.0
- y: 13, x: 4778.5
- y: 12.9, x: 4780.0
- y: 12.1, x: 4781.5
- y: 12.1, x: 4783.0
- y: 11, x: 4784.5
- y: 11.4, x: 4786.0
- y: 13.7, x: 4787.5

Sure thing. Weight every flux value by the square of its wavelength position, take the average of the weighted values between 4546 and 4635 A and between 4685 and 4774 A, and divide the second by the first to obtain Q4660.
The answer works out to 1.04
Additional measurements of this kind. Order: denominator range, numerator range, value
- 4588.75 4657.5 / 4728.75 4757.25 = 1.02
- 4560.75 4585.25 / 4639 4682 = 1.07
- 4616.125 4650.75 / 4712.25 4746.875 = 1.00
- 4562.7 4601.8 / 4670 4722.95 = 1.09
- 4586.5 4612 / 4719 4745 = 1.06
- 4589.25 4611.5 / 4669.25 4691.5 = 1.10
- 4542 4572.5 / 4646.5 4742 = 1.14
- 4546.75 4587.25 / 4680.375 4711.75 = 1.11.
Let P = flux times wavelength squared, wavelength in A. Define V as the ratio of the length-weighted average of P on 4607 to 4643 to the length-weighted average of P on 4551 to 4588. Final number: 1.1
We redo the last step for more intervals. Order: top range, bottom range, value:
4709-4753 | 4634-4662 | 1.03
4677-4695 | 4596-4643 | 1.02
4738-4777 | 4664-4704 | 0.92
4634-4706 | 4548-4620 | 1.06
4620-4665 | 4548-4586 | 1.10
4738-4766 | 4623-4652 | 0.99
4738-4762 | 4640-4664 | 0.99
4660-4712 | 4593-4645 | 1.03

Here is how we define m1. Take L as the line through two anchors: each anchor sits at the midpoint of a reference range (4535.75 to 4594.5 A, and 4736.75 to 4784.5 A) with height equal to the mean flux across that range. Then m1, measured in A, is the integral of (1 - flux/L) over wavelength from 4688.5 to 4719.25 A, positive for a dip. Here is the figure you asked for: -4.1 A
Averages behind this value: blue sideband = 15.8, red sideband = 14.6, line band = 16.9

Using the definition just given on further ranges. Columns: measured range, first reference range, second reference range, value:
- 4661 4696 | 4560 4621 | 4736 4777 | -3.19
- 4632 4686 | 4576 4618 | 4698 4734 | -0.77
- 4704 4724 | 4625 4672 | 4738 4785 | -2.24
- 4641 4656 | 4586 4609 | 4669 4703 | 0.36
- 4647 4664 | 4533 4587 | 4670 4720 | -0.75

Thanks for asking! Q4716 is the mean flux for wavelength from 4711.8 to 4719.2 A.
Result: 17.4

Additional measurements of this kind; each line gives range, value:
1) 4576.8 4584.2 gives 15.9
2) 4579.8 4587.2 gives 15.5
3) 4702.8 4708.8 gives 15.9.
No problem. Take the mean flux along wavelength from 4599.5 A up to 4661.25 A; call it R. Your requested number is 17.1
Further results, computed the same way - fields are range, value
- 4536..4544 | 14.3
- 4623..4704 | 17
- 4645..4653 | 16.6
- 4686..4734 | 17.1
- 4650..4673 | 17.2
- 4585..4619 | 16.8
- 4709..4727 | 17.7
